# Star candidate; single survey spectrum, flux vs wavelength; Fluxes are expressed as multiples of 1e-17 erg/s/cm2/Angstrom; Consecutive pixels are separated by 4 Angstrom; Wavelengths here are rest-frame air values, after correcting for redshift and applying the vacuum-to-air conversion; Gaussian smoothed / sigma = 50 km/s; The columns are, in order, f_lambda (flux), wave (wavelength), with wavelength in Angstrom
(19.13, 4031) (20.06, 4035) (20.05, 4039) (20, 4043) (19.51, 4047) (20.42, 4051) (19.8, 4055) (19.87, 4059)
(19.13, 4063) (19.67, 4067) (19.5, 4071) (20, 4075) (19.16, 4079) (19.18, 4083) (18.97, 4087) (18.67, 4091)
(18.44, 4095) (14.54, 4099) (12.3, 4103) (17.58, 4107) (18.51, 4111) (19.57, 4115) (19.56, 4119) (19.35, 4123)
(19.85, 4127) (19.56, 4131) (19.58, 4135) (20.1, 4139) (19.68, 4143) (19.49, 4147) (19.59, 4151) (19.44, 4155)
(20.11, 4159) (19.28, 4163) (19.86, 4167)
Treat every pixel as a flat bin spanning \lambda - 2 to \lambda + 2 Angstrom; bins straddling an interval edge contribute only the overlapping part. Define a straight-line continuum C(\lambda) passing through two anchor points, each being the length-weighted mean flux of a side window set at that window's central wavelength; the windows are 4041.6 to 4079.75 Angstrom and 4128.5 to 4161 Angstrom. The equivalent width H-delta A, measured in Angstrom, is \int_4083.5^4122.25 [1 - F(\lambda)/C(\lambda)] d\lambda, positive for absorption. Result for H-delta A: 4.0 Angstrom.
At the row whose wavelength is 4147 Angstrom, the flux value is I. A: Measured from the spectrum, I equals 19.49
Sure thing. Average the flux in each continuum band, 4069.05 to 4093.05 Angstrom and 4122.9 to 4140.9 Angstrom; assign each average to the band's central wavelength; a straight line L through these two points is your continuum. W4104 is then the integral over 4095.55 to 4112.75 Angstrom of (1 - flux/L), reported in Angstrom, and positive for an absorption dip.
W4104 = 3.1 Angstrom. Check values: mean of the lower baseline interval 19.2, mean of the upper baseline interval 19.7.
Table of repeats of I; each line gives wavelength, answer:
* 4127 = 19.85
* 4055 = 19.8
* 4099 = 14.54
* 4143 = 19.68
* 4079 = 19.16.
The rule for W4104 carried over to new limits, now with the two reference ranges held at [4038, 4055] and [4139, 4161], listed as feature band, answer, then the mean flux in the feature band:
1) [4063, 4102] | 2.6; 18.5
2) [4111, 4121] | 0.2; 19.4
